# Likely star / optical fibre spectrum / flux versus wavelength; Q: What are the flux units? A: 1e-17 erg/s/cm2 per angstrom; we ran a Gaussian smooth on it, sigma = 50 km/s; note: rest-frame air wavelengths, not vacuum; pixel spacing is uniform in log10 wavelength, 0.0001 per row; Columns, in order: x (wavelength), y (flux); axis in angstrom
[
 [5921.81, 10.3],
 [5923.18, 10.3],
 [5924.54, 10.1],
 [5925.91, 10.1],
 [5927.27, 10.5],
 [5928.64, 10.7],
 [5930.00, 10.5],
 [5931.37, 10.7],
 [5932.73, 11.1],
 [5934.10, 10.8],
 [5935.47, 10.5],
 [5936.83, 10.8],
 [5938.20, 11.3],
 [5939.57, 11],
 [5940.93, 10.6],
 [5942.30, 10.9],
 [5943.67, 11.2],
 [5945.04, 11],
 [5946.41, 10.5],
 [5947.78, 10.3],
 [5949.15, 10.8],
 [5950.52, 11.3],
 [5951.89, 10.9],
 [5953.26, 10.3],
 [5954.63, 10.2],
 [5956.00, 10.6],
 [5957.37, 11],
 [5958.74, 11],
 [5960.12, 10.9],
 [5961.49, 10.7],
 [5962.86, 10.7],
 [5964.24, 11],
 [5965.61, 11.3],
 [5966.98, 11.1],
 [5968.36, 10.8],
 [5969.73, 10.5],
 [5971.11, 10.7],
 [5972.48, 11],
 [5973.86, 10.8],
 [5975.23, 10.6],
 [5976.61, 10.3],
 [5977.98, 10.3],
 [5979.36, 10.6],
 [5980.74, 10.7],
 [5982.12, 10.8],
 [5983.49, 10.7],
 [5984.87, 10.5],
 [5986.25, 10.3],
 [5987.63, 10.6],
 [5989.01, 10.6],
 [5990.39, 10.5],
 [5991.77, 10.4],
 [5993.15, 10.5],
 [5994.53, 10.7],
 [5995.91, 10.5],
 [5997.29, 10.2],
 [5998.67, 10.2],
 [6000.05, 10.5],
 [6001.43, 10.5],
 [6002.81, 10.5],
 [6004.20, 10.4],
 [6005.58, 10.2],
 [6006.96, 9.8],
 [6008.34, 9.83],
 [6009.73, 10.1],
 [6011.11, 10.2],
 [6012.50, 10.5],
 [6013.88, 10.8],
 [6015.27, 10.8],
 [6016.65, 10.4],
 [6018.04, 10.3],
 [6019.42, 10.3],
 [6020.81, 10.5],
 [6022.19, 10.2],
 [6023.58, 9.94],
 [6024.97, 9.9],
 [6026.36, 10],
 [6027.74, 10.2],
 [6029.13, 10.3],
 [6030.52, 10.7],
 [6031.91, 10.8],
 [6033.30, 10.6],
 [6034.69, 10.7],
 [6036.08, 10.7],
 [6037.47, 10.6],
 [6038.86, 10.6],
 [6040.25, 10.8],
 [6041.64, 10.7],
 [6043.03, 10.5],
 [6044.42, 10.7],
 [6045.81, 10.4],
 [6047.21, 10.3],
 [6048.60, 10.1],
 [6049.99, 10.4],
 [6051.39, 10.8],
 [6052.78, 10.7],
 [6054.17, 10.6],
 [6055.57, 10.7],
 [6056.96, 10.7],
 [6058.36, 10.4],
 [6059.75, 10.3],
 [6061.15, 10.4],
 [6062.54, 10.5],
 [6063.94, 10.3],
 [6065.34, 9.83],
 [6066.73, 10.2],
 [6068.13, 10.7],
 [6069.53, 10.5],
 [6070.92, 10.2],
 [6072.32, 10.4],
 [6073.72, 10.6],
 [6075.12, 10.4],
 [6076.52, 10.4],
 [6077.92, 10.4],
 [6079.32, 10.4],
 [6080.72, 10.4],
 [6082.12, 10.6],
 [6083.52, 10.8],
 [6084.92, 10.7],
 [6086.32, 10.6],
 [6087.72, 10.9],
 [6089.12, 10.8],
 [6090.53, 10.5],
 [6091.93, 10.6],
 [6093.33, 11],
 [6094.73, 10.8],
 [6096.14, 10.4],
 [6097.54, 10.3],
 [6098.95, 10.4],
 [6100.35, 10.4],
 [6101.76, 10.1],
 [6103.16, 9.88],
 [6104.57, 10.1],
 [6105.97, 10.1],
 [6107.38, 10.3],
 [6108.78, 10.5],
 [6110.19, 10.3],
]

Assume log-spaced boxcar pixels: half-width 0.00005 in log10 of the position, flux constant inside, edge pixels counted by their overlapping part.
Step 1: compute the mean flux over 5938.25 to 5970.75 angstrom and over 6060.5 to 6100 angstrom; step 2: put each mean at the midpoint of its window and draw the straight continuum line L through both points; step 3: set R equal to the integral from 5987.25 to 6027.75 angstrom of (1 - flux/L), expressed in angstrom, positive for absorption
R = 1.3 angstrom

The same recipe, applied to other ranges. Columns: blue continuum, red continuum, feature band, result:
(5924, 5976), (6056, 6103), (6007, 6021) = 0.37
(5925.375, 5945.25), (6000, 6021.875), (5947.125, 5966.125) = -0.22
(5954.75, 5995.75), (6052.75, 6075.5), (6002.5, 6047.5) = 0.60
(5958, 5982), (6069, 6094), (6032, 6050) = 0.13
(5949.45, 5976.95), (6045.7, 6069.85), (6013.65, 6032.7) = 0.37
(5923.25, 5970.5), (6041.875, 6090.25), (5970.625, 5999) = 0.31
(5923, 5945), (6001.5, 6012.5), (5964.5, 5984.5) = -0.60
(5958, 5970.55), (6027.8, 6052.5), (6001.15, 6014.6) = 0.53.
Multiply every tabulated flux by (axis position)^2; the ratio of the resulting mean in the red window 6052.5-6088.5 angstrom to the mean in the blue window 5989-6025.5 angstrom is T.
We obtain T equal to 1.0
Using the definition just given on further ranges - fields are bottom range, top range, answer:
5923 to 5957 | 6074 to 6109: 1.03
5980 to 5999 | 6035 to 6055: 1.02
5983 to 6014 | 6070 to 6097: 1.05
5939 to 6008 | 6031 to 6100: 1.02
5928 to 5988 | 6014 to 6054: 1.00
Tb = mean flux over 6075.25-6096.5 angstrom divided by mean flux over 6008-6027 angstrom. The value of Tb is 1.0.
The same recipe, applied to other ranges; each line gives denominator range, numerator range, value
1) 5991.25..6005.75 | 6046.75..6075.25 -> 1.00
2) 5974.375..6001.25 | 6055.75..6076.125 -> 0.99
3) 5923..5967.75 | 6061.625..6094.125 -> 0.98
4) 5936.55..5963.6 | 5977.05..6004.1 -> 0.97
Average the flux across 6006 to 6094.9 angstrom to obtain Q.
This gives 10.5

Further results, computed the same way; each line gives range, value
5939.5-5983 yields 10.8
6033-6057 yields 10.6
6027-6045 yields 10.6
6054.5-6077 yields 10.4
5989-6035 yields 10.4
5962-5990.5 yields 10.7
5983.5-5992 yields 10.5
